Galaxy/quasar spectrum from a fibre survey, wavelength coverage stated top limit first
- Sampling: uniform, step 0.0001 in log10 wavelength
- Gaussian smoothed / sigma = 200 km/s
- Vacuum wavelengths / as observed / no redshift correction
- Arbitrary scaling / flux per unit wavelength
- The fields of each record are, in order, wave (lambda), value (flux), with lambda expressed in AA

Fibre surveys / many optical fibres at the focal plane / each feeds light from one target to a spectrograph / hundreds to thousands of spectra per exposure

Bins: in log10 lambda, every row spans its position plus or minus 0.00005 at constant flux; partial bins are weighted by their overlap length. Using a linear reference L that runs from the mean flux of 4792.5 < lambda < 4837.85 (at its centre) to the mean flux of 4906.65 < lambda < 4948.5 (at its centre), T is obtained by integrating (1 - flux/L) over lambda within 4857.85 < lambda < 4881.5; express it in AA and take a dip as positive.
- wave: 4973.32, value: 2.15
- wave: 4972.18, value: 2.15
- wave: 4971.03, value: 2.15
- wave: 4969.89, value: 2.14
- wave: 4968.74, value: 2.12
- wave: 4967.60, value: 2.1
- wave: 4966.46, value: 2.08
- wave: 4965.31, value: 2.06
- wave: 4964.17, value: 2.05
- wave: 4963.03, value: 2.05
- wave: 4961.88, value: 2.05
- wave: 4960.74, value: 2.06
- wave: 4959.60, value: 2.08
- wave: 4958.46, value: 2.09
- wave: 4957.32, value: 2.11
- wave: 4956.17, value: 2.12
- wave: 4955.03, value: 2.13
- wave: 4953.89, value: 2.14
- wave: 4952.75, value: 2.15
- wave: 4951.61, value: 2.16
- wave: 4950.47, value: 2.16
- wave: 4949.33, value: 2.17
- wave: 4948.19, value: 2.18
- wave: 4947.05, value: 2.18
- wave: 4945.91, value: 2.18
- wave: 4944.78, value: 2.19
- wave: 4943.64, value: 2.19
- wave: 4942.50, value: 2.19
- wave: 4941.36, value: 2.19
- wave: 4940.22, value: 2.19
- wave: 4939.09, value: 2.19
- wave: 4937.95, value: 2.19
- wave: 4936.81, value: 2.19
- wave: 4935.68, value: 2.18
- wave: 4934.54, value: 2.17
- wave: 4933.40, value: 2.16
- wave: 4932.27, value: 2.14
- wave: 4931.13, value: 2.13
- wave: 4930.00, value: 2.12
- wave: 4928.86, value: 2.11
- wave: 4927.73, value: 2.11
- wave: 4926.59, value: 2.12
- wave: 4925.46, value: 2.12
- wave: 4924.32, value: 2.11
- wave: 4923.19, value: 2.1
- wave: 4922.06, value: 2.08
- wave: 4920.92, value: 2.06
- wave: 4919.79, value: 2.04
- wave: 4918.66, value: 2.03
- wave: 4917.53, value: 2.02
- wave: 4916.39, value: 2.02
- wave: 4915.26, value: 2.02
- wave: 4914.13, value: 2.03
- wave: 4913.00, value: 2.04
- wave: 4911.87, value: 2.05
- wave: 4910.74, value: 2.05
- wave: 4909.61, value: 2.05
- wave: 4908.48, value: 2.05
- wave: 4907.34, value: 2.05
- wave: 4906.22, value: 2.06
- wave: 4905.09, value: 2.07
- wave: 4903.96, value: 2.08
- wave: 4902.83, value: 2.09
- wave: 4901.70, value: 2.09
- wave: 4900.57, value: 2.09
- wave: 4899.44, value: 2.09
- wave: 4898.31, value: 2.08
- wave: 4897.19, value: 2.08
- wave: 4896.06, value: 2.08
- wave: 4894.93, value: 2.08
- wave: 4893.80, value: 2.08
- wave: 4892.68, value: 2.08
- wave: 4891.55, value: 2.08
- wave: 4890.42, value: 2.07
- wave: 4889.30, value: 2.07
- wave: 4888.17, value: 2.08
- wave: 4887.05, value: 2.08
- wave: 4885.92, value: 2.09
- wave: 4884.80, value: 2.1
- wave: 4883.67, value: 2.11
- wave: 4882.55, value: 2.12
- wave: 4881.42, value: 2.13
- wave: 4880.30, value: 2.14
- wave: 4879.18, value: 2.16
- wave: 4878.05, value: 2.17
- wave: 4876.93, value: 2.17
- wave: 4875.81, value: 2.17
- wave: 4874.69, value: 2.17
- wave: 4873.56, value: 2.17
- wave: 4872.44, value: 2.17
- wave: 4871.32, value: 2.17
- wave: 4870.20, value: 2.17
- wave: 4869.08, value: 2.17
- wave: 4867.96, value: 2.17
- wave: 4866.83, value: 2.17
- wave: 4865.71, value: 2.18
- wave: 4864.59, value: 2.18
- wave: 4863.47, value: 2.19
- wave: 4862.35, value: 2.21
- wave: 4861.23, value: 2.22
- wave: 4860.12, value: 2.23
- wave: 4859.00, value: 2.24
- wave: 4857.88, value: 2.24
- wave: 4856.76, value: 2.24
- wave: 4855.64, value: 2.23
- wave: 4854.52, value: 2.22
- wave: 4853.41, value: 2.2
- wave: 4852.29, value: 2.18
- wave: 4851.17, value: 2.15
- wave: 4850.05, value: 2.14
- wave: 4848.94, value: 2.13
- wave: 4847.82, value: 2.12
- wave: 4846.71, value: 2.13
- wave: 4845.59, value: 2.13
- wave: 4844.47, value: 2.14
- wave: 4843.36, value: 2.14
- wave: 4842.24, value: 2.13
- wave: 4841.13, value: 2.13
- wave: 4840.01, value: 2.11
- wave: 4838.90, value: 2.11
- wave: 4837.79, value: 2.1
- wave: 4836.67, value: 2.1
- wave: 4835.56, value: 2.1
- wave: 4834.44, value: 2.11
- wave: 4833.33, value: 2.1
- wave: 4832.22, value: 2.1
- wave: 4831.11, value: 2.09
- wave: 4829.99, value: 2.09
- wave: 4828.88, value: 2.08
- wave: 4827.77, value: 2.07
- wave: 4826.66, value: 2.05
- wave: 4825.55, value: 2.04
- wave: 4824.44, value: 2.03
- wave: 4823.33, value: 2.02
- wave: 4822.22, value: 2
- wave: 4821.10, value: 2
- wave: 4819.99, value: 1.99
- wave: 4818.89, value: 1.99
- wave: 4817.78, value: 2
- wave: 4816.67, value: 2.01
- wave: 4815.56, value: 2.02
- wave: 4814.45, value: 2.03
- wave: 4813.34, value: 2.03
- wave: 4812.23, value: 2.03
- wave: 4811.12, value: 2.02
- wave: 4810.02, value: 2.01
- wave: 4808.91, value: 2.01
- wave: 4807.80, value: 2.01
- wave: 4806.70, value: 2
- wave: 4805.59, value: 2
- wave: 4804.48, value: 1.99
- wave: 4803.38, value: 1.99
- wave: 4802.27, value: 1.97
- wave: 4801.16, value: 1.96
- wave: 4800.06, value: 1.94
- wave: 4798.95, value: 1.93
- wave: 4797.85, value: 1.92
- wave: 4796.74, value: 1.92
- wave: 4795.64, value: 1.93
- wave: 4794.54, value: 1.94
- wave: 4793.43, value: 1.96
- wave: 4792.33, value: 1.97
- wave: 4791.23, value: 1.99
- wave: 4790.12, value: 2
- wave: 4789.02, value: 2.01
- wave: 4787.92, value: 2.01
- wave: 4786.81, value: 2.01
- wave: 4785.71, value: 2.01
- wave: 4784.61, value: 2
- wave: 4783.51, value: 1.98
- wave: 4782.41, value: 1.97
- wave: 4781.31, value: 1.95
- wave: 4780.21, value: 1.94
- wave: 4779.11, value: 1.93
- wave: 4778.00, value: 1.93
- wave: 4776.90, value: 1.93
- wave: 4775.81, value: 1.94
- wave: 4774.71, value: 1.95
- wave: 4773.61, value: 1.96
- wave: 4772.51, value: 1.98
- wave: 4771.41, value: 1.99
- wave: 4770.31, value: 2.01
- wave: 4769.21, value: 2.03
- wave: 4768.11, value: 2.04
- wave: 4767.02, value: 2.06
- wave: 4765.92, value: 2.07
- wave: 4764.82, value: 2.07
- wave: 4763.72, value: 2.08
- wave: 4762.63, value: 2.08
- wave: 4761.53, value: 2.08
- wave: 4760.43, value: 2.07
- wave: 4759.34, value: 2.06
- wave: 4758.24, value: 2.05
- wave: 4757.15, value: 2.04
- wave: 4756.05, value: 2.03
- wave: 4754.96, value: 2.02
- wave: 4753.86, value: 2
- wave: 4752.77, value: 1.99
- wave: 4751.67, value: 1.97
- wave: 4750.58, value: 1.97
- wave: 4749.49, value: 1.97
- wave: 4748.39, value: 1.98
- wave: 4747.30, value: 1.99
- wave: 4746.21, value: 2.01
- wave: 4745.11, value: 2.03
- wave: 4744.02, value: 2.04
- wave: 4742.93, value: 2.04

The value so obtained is -1.35 AA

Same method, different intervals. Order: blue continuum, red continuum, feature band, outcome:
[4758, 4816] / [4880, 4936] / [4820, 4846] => -0.7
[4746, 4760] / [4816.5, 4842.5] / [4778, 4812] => 1.1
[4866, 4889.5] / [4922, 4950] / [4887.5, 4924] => 1.4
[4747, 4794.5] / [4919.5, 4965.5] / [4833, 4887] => -2.3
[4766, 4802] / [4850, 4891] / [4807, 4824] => 0.3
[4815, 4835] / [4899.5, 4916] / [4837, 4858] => -1.1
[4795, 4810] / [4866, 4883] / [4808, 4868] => -1.3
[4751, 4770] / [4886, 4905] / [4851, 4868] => -1.1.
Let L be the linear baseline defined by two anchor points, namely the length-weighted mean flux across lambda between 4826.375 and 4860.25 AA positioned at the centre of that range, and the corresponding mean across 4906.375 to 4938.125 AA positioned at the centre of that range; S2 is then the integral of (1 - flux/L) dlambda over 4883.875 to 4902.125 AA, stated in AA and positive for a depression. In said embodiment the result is 0.2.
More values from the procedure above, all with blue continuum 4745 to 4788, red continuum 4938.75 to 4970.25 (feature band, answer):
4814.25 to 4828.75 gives 0.1 AA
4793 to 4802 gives 0.4 AA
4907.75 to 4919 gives 0.4 AA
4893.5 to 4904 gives 0.0 AA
